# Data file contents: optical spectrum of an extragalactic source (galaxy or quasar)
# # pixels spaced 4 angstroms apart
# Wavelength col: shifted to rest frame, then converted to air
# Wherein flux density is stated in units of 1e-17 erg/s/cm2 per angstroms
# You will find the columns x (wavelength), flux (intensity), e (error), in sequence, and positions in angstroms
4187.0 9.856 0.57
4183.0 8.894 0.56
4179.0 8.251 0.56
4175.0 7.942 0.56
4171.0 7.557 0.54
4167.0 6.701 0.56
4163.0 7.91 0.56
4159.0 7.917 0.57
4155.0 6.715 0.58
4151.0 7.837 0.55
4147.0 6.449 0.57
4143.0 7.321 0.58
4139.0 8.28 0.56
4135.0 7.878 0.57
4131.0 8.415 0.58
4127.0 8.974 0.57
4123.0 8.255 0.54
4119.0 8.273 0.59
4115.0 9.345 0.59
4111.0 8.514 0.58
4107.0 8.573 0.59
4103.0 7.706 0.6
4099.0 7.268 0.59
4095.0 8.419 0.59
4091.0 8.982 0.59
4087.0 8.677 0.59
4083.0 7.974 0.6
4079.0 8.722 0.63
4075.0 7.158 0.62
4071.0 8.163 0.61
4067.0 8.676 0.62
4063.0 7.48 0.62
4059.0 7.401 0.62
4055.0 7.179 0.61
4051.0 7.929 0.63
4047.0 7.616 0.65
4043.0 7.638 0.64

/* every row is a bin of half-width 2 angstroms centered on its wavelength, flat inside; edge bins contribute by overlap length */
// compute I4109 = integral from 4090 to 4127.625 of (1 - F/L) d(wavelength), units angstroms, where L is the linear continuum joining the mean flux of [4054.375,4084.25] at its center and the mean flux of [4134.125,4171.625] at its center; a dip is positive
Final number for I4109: -3.6 angstroms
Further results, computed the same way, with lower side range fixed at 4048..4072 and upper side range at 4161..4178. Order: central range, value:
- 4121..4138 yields -1.6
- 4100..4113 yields -0.8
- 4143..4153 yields 0.6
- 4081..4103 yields -1.4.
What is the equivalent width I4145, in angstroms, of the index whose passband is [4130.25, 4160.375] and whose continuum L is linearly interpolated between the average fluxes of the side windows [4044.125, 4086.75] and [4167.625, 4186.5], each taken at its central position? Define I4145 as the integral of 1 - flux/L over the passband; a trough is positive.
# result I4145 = 2.0 angstroms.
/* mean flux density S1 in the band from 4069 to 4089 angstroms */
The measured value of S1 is 8.14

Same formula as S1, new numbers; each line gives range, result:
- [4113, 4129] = 8.71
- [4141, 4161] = 7.25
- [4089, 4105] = 8.09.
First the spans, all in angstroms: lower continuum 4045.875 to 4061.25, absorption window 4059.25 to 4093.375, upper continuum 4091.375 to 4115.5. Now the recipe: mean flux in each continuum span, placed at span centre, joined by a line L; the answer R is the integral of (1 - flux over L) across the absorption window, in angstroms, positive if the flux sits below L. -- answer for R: -1.4 angstroms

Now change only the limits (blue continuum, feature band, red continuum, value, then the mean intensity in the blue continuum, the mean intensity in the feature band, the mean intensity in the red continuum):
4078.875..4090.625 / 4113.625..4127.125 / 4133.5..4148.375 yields -1.3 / 8.49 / 8.65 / 7.51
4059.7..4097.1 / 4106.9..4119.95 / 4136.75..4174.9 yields -1.4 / 8.22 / 8.72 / 7.44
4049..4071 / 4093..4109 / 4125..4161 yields -0.5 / 7.77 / 7.99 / 7.75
